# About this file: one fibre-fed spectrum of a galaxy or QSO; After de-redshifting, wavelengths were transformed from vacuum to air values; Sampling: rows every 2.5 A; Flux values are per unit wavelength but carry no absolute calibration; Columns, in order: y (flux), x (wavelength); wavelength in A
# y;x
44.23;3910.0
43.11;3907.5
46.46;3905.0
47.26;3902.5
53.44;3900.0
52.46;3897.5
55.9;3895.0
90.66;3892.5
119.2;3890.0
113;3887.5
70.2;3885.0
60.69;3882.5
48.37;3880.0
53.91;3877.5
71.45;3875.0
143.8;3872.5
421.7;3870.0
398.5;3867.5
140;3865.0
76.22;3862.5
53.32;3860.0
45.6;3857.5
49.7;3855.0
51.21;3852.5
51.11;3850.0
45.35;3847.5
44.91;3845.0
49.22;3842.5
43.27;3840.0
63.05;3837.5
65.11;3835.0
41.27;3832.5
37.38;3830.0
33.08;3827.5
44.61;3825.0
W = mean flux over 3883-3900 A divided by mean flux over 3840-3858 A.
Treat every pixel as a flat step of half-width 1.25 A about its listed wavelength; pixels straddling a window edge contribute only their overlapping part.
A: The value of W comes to 1.68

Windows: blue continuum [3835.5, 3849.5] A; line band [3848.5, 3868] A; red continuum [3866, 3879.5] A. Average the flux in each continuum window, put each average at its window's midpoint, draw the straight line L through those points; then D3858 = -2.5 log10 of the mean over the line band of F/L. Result 0.442 mag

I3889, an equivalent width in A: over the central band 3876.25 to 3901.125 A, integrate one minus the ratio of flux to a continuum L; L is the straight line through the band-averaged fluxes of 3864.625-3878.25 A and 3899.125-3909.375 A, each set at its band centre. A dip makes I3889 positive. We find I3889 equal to 9.6 A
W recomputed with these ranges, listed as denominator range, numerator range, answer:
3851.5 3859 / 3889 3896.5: 1.77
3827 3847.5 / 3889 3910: 1.30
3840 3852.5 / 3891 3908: 1.20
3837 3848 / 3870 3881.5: 2.40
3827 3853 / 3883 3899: 1.71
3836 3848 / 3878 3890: 1.54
